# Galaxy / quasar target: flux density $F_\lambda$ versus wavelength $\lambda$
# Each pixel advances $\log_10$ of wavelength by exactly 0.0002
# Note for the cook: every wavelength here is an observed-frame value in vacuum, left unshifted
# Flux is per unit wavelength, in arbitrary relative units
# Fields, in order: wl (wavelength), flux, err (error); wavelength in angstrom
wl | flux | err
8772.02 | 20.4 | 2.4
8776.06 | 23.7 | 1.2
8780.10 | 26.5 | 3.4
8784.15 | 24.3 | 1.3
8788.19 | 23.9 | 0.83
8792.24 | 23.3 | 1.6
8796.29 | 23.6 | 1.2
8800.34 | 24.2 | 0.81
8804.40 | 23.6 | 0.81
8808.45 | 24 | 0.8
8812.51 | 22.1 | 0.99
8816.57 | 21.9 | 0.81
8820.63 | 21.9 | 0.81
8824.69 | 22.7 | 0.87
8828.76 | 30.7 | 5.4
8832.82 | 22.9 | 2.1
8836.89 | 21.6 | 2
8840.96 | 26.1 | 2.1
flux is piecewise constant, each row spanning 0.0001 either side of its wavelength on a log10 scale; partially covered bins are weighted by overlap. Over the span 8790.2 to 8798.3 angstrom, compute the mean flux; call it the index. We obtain 23.4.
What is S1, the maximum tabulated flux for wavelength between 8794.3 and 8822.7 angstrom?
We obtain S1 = 24.2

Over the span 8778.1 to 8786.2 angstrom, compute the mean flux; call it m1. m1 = 25.4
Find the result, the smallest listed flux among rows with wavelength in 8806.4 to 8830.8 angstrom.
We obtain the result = 21.9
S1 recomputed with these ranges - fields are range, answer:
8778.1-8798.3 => 26.5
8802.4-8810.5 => 24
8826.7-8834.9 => 30.7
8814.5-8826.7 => 22.7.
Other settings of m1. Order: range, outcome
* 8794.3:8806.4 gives 23.8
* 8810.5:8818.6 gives 22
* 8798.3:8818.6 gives 23.2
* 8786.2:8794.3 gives 23.6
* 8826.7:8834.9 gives 26.8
